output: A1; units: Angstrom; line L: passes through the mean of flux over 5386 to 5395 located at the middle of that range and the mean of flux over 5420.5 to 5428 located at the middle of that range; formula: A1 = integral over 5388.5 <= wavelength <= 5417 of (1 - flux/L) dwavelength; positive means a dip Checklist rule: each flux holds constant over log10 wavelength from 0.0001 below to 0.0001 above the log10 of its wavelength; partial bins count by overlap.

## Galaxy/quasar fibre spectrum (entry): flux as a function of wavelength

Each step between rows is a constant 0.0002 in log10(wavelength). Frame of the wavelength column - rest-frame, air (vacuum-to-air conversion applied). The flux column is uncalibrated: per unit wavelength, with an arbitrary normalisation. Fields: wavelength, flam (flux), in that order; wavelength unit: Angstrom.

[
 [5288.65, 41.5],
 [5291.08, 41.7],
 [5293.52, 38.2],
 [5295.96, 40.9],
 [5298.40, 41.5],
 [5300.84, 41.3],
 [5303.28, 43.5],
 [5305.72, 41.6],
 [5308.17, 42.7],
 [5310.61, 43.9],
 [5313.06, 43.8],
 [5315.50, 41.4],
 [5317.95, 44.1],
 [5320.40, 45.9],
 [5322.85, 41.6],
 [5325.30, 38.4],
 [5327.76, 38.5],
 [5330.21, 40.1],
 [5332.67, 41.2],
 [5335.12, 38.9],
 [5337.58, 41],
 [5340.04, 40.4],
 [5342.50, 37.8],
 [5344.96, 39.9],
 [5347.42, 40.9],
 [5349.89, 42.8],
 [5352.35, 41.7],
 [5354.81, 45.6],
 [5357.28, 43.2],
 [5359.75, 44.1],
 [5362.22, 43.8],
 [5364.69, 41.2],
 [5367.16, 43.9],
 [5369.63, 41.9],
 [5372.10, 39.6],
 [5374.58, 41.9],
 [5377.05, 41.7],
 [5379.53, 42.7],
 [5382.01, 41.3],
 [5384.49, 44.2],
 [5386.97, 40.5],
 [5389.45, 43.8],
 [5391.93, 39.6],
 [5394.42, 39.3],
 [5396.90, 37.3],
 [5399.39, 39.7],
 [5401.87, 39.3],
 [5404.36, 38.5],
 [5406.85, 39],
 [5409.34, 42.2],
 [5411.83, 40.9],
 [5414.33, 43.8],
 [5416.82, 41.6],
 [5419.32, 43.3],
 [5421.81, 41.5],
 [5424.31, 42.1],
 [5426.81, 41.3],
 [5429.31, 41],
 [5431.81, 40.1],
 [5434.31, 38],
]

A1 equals 0.6 Angstrom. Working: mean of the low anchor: 40.9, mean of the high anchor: 41.7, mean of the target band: 40.3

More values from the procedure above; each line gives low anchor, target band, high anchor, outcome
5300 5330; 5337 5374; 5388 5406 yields -0.86 Angstrom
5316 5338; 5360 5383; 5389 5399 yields -1.12 Angstrom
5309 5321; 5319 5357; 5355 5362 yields 2.40 Angstrom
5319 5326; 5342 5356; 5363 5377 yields 0.13 Angstrom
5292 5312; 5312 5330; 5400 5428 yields -0.09 Angstrom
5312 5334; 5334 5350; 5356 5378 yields 0.72 Angstrom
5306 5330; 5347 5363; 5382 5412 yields -0.75 Angstrom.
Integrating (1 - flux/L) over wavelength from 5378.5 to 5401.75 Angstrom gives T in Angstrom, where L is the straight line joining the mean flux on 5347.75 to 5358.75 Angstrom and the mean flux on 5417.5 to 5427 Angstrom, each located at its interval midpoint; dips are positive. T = 1.0 Angstrom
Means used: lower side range 43.1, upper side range 42.1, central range 40.8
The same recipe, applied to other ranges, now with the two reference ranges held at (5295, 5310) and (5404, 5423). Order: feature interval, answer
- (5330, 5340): 0.4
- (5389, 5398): 0.4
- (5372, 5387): -0.1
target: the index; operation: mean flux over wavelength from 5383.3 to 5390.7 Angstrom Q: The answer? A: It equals 42.8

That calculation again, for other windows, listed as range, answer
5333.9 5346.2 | 39.6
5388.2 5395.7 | 40.9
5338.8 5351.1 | 40.3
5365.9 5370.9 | 42.9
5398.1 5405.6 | 39.2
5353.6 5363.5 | 44.1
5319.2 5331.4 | 40.9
